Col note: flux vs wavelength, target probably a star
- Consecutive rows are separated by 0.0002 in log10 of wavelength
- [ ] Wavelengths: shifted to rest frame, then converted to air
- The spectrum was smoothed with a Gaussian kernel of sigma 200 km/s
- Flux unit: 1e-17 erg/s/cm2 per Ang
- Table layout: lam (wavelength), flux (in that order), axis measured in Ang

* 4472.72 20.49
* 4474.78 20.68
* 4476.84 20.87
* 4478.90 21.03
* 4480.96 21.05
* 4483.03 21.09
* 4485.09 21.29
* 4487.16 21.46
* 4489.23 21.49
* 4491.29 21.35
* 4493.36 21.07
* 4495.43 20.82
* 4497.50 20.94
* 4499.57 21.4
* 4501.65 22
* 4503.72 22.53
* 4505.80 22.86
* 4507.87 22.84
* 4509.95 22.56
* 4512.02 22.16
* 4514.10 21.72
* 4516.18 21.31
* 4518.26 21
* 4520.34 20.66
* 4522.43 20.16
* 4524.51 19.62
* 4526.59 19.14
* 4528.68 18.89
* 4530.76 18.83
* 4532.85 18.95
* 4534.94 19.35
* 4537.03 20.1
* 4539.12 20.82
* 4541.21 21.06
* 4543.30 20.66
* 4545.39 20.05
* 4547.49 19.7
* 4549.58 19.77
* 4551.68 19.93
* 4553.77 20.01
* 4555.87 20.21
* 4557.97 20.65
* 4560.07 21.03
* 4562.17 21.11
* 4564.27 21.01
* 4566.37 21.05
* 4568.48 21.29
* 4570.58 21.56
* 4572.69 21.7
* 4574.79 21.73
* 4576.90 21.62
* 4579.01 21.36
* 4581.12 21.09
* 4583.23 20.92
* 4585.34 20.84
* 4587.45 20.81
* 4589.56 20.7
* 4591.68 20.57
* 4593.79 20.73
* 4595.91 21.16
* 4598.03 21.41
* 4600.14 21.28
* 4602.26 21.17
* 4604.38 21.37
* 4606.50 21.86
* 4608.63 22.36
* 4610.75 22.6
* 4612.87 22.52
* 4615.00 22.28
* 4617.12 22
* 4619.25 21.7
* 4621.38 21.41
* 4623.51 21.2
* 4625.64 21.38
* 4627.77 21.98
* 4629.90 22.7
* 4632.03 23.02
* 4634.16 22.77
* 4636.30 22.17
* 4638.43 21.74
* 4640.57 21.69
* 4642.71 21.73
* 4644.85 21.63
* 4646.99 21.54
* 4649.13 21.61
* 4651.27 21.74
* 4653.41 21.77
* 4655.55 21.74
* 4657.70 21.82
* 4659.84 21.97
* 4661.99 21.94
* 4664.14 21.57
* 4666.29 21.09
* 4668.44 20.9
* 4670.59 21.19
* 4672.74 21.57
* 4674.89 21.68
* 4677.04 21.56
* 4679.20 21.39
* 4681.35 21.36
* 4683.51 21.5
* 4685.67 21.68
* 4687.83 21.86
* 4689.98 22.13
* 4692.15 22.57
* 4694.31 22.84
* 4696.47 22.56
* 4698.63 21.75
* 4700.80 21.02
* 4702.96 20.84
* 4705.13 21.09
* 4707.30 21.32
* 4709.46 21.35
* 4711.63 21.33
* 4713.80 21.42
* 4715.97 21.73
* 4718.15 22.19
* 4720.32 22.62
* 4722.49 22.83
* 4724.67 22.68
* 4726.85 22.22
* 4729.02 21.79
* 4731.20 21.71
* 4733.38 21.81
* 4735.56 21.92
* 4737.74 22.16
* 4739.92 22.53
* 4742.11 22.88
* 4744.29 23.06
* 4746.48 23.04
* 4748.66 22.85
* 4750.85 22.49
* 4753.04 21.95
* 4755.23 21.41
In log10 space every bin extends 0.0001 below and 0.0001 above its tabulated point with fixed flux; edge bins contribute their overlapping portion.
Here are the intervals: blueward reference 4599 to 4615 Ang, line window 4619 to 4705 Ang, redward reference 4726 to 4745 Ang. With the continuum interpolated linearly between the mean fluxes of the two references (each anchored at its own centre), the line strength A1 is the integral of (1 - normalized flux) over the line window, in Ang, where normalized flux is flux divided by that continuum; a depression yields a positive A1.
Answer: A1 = 1.13 Ang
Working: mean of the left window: 21.9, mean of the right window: 22.2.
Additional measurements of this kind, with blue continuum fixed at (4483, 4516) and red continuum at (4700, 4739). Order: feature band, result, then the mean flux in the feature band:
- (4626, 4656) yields -0.3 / 22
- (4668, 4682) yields 0.2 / 21.4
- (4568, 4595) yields 0.8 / 21.1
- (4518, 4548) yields 2.5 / 19.9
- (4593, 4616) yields 0.1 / 21.7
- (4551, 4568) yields 0.9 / 20.7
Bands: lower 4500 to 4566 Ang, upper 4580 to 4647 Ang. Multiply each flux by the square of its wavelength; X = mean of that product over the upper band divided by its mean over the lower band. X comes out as 1.08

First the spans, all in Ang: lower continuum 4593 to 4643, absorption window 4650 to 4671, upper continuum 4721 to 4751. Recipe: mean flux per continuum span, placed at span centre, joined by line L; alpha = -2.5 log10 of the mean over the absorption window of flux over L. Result 0.02 mag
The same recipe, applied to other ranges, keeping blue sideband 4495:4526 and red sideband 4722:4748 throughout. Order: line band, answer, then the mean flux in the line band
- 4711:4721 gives 0.023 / 21.8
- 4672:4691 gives 0.026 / 21.6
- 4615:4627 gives 0.016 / 21.6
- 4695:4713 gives 0.040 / 21.4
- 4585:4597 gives 0.051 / 20.8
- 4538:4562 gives 0.065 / 20.4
